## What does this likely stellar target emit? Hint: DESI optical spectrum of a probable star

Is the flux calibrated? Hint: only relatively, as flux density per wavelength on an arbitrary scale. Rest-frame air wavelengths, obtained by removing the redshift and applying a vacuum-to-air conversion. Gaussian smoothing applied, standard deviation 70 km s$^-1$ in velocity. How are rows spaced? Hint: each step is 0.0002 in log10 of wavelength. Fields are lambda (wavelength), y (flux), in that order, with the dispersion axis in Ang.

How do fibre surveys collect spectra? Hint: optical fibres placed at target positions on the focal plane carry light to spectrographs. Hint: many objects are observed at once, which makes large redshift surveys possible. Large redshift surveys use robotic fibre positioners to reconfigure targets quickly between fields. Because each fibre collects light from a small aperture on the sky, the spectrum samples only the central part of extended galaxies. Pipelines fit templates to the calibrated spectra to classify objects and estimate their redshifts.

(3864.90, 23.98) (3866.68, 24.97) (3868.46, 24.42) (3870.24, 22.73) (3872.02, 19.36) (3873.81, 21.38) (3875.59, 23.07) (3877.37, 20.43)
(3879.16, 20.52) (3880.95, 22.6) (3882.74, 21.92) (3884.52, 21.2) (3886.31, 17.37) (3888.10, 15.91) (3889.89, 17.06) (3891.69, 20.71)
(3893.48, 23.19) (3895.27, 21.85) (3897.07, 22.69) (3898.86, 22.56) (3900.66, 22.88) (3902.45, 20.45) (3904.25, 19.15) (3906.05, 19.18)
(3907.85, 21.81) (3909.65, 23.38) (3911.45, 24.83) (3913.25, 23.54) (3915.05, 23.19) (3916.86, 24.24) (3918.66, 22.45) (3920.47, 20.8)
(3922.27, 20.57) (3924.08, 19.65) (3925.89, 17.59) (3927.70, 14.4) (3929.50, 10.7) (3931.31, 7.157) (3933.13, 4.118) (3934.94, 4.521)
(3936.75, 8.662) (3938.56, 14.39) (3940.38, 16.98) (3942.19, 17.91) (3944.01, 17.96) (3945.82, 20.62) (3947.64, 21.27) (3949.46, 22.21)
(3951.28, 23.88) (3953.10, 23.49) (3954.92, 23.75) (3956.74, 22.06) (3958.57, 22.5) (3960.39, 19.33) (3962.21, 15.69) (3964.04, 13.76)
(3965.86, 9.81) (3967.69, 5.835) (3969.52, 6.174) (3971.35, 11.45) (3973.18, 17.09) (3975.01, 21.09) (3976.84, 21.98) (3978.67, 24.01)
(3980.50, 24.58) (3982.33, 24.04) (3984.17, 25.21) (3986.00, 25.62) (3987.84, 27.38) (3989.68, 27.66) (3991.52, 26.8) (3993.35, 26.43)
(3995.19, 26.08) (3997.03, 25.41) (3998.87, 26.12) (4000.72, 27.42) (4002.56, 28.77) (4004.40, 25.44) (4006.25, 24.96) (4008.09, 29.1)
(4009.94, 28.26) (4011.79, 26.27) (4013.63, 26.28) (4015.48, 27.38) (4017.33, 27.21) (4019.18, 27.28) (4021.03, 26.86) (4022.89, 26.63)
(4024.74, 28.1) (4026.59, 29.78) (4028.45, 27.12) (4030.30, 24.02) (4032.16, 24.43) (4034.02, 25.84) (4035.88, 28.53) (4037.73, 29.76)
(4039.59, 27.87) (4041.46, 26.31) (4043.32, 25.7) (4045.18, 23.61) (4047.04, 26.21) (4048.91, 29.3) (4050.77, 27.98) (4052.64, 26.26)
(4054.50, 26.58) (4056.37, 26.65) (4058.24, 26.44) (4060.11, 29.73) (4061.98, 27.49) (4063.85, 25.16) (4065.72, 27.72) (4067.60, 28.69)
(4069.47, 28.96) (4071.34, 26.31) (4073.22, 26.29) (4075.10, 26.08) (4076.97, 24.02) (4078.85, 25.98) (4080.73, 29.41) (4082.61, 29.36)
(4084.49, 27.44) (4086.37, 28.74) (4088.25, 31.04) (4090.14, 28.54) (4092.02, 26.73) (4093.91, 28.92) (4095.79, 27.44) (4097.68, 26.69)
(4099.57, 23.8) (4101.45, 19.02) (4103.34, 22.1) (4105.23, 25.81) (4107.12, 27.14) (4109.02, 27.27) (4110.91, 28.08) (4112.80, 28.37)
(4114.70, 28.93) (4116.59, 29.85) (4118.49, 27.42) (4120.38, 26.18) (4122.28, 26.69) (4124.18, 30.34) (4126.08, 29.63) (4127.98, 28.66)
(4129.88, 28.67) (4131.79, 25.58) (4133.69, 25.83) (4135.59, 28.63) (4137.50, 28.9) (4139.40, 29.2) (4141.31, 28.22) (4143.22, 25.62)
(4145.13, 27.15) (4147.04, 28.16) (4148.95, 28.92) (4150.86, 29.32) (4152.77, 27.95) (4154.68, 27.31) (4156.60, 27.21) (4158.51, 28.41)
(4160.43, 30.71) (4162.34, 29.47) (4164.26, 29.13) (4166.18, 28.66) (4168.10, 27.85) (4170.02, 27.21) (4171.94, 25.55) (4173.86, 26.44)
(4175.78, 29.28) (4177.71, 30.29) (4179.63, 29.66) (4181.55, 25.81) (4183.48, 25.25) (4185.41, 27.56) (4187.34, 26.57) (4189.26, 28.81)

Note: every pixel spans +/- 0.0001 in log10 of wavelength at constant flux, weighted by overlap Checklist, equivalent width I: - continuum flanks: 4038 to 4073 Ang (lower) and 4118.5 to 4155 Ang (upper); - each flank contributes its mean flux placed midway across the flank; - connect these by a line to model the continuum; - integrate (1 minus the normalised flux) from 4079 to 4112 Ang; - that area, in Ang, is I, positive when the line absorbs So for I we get 0.73 Ang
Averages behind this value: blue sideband 27.1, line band 26.9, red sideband 27.9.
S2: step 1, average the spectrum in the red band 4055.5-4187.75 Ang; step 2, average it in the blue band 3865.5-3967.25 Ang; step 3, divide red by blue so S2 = 1.43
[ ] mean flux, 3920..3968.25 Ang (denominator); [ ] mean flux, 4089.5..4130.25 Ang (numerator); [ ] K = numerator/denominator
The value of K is 1.66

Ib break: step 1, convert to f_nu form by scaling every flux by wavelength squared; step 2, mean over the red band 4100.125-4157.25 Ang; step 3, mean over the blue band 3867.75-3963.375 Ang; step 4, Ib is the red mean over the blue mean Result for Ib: 1.56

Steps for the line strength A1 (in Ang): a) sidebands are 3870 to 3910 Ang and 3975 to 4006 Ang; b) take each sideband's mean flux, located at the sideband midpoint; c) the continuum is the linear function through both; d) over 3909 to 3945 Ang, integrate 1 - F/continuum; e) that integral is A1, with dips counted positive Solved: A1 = 9.1 Ang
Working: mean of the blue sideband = 20.9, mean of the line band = 16.8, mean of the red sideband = 25.7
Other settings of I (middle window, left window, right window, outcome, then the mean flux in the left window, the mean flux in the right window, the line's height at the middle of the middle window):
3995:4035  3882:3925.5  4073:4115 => -3.74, 21.2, 26.8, 24.5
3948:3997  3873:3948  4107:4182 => 1.37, 18.9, 28.1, 21.3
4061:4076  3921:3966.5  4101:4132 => -1.76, 16.6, 27.2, 24.3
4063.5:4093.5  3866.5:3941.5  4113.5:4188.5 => -2.57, 19.2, 28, 25.4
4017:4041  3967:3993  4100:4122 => -4.43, 20.9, 26.3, 22.9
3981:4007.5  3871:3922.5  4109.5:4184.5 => -2.53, 21.3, 28.1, 24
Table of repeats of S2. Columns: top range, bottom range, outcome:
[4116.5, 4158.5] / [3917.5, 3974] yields 1.74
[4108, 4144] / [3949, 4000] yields 1.33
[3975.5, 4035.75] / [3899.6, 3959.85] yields 1.40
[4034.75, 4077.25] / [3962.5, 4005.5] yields 1.25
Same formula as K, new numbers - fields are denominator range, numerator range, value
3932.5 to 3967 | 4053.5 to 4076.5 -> 1.59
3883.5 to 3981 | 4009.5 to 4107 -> 1.46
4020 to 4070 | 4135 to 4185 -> 1.04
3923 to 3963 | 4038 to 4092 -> 1.63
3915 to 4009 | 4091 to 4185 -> 1.39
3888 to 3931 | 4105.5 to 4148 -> 1.37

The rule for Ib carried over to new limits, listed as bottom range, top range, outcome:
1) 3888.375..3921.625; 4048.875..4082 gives 1.35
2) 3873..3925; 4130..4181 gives 1.50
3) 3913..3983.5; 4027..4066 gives 1.61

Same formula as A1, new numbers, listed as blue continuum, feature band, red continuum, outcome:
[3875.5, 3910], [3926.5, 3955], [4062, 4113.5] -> 8.7 Ang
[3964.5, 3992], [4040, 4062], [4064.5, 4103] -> -1.9 Ang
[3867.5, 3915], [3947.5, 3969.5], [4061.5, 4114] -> 4.9 Ang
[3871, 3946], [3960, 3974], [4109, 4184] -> 6.0 Ang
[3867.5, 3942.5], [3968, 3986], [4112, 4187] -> 2.0 Ang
